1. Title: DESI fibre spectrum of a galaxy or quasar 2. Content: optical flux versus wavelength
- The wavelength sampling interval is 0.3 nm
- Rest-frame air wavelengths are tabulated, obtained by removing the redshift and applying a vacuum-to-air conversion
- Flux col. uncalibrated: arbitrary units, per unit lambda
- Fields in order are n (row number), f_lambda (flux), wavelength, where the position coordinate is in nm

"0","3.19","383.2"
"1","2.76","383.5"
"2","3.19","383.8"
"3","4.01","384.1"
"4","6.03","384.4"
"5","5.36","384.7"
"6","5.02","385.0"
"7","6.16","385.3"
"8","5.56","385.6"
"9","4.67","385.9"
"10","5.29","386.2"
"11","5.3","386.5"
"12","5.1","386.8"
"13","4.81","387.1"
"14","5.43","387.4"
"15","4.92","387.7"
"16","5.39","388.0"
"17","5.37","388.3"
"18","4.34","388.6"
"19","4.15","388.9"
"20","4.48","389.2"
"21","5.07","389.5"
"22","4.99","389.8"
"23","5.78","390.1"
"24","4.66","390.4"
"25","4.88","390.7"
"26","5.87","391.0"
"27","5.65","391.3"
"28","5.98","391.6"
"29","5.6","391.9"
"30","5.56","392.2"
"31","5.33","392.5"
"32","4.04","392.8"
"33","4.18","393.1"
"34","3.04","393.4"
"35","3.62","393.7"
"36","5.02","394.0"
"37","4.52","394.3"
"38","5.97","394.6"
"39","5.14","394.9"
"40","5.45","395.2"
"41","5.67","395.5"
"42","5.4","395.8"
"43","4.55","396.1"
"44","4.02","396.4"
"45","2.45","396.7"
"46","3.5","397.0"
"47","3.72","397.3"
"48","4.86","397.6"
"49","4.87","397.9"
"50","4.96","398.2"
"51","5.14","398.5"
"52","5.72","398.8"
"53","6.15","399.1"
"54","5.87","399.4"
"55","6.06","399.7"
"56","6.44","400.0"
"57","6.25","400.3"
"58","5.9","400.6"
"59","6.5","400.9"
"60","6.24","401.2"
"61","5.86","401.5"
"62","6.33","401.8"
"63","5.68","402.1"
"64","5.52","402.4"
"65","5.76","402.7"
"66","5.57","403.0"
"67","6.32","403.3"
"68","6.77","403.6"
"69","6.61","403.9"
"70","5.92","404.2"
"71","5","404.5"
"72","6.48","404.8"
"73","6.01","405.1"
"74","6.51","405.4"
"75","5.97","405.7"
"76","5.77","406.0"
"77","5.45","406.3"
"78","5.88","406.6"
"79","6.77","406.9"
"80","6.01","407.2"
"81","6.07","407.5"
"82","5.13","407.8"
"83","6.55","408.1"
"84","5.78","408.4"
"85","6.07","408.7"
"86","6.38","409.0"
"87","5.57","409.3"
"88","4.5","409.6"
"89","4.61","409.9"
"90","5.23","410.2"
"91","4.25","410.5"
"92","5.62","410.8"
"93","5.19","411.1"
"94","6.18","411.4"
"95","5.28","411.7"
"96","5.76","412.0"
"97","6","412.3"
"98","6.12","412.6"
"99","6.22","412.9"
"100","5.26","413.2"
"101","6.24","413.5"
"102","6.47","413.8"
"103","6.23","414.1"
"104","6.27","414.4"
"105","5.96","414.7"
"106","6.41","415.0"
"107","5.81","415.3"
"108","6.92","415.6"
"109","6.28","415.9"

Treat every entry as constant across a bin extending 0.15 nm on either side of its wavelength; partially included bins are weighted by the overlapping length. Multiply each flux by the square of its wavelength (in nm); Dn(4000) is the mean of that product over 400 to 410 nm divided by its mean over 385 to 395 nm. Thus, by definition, 1.28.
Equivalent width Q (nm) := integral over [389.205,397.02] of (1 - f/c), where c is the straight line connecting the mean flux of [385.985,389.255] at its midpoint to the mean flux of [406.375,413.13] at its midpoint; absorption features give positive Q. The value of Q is 0.43 nm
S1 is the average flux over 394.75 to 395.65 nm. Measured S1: 5.42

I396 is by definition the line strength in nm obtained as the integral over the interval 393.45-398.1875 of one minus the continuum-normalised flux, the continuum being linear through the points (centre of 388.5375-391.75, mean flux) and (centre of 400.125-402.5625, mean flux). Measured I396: 0.86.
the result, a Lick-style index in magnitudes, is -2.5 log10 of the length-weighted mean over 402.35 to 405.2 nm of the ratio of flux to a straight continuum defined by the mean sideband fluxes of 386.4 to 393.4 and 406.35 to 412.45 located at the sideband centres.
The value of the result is -0.104 mag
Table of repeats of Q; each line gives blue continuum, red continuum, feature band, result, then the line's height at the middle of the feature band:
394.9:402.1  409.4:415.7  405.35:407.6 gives -0.20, 5.55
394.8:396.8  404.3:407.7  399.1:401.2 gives -0.37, 5.25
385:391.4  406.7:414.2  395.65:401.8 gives 0.20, 5.42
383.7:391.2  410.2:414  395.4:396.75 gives 0.19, 5.28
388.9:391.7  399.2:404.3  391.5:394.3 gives 0.37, 5.4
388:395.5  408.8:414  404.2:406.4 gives -0.20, 5.4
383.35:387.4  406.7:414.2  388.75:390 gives 0.08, 5.02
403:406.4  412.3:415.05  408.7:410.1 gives 0.17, 6.09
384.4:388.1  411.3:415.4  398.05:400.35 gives -0.07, 5.63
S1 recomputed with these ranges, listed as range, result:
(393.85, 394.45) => 4.77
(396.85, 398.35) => 4.38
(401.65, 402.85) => 5.82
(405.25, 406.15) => 6.08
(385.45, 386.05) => 5.12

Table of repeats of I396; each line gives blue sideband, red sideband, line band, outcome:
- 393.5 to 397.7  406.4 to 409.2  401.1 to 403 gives -0.187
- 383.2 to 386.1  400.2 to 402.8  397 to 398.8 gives 0.325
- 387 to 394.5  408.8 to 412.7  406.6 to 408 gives -0.172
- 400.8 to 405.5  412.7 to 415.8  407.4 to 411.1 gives 0.401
